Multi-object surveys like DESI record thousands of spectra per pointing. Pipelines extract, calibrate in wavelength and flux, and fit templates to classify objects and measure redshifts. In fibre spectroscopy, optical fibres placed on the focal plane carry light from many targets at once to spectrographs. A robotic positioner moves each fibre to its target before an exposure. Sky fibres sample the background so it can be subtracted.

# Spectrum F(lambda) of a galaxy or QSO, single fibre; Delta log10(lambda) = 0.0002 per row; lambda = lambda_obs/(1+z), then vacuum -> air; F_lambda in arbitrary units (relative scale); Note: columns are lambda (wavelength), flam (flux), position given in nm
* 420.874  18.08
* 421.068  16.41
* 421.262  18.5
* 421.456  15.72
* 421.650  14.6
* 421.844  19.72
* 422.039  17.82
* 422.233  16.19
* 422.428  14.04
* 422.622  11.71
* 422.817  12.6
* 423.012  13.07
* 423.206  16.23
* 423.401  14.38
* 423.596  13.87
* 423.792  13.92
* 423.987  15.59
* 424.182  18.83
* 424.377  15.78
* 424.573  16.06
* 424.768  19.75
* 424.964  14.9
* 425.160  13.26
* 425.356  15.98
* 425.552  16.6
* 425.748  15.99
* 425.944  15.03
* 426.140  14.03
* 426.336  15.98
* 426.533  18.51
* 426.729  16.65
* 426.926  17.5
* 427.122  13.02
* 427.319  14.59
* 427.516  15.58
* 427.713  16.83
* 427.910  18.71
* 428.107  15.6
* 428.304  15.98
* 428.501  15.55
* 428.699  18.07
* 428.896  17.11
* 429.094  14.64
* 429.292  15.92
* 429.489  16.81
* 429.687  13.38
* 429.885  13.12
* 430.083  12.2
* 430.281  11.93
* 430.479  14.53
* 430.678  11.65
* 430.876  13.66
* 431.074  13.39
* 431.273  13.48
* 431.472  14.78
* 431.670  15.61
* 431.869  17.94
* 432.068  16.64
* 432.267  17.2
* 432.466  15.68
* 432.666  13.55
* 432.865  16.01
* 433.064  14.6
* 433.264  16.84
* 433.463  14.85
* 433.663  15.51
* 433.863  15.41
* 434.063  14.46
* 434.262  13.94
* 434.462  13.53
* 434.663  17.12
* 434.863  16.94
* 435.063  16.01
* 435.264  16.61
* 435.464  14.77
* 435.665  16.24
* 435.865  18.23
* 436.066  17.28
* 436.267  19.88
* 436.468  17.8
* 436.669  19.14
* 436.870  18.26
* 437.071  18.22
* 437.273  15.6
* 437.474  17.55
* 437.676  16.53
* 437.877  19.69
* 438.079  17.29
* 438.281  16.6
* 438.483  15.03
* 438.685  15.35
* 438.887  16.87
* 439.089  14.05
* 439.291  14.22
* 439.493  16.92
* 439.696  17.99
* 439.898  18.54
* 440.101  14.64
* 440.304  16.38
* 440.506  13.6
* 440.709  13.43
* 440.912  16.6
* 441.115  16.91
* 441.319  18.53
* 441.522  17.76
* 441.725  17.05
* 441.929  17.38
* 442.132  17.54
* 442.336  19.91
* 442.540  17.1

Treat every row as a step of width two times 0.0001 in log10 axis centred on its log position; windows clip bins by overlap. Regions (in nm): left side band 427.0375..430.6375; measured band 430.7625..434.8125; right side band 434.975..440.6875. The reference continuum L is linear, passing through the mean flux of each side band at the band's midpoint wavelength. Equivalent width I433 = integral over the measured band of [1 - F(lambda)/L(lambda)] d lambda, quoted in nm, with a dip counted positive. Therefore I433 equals 0.16 nm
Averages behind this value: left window 15.1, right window 16.7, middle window 15.2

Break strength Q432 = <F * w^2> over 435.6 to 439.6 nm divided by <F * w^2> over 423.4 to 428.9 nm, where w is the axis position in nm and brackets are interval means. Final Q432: 1.12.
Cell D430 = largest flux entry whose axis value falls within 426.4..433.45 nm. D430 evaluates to 18.71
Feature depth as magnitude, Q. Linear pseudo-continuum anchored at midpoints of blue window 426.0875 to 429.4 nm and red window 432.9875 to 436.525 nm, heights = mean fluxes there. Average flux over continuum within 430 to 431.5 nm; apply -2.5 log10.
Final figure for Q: 0.22 mag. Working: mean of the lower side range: 16.2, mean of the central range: 13.1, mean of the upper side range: 16.1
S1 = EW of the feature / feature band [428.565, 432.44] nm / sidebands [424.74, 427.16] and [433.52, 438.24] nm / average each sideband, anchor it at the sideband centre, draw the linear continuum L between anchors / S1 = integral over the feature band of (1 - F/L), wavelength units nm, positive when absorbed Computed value 0.34 nm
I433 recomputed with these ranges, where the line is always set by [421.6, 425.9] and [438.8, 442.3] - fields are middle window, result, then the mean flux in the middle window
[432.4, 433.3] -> 0.04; 15.2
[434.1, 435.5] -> 0.05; 15.6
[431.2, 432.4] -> 0.00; 16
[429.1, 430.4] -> 0.15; 14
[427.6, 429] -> -0.09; 16.8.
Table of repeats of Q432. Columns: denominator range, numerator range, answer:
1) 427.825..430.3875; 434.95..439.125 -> 1.16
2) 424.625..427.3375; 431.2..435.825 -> 1.02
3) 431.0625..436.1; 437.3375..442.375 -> 1.09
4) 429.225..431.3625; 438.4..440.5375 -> 1.22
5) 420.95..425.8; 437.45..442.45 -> 1.15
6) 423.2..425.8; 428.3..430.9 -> 0.95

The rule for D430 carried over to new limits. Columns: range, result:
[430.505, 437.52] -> 19.88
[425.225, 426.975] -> 18.51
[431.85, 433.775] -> 17.94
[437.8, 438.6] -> 19.69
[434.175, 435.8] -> 17.12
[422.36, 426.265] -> 19.75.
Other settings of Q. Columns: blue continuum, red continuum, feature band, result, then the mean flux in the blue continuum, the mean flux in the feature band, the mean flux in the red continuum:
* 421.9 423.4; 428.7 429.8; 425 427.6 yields -0.02 mag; 14.7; 15.6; 15.8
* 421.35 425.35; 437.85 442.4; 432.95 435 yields 0.05 mag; 15.4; 15.3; 16.5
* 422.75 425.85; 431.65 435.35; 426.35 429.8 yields -0.04 mag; 15.5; 16.1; 15.7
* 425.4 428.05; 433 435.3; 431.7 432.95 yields -0.04 mag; 16.1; 16.1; 15.5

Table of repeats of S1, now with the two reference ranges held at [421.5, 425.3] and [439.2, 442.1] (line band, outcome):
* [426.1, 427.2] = -0.04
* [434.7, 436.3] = -0.07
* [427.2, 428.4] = -0.04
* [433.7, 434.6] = 0.09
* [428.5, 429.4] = -0.03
